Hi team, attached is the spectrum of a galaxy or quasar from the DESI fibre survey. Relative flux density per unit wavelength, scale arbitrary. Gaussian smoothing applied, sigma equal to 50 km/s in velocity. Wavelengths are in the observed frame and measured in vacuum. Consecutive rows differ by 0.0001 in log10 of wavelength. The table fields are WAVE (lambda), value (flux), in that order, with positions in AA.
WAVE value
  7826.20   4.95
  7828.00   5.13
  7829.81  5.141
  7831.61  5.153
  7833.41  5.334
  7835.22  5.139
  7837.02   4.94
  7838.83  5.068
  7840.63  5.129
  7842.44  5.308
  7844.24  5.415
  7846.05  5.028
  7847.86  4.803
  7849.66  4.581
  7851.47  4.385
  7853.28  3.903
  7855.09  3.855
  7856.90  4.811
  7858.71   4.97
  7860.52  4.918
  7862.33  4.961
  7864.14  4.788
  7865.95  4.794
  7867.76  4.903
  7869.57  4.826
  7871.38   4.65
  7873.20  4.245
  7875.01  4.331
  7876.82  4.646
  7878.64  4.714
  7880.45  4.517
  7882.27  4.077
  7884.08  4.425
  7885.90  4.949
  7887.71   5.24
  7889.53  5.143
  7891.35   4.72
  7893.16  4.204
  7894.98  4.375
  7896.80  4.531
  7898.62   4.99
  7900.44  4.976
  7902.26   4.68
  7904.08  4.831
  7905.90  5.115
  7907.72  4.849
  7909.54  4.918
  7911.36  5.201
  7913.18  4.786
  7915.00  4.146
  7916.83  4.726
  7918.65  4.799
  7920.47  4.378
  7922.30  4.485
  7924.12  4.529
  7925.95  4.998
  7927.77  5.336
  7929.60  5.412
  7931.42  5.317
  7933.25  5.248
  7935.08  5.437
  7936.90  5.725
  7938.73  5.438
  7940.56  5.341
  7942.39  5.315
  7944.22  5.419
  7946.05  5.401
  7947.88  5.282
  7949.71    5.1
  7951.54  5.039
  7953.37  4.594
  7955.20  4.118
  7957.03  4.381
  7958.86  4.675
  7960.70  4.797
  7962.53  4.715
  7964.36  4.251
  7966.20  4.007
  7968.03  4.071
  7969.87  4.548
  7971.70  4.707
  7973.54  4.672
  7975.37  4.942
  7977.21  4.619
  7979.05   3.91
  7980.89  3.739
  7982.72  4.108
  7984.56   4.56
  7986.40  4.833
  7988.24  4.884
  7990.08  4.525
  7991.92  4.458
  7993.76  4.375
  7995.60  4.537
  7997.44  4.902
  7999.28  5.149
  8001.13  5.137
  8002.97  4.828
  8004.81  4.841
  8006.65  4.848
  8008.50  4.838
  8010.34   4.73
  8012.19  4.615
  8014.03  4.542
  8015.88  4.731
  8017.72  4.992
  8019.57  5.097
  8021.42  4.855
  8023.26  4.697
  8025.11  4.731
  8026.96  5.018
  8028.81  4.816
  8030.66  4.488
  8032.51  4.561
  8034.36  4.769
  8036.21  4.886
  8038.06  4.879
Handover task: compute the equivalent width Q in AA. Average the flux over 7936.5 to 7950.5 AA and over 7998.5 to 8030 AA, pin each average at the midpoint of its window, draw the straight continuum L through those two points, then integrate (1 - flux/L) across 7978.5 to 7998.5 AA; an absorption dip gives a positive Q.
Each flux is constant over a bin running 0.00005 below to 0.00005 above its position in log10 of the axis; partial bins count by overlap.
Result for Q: 2.3 AA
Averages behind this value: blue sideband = 5.36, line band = 4.46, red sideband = 4.85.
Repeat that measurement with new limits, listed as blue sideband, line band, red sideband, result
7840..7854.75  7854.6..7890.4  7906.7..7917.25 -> 0.6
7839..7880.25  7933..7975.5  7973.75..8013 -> -1.9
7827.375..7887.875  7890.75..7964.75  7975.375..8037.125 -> -2.4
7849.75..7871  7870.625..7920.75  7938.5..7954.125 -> 1.9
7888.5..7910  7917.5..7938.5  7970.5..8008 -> -1.5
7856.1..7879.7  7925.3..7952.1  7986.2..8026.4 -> -3.2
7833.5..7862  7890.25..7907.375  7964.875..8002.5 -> 0.0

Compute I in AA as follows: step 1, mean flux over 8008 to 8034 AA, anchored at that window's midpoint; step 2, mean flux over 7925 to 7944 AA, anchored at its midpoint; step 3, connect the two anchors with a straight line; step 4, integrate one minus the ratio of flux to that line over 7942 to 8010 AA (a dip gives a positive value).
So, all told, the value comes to 5.3 AA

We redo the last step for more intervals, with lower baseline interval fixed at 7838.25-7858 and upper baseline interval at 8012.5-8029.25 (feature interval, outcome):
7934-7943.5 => -1.3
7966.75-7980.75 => 1.1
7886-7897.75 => 0.1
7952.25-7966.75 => 1.0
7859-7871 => -0.3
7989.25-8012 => 0.3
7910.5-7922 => 0.3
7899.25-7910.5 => -0.3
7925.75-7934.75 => -1.0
